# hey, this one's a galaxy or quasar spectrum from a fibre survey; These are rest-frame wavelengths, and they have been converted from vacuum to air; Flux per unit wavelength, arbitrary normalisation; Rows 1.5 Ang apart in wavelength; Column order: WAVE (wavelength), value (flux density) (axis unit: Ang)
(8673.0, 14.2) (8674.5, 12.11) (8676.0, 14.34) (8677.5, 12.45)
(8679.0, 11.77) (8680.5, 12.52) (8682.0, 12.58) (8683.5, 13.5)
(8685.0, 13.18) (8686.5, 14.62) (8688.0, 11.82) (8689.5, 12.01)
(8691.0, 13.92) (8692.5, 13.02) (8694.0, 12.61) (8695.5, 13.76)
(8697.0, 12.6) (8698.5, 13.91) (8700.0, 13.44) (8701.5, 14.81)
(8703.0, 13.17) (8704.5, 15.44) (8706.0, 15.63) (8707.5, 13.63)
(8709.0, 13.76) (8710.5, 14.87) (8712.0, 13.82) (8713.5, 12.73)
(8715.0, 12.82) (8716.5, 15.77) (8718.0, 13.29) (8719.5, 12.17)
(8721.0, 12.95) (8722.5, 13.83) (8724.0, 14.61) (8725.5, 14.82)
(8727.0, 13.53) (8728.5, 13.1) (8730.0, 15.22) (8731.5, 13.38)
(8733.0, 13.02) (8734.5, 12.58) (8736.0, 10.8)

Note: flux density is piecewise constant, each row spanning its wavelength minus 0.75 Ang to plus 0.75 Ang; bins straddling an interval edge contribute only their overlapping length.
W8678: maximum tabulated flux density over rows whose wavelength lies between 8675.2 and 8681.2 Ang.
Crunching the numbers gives 14.34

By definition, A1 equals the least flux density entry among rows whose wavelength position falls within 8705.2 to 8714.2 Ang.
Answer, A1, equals 12.73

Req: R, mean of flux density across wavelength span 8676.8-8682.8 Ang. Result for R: 12.3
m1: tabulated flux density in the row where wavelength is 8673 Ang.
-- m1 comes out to 14.2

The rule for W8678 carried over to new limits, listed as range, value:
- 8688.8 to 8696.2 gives 13.92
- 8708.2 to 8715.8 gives 14.87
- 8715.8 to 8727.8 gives 15.77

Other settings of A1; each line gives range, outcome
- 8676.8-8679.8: 11.77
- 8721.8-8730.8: 13.1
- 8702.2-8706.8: 13.17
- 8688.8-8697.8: 12.01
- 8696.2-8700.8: 12.6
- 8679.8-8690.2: 11.82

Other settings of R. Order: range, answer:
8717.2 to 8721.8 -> 12.8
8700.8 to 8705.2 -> 14.5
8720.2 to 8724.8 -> 13.8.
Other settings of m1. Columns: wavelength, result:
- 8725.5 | 14.82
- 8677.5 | 12.45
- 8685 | 13.18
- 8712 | 13.82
